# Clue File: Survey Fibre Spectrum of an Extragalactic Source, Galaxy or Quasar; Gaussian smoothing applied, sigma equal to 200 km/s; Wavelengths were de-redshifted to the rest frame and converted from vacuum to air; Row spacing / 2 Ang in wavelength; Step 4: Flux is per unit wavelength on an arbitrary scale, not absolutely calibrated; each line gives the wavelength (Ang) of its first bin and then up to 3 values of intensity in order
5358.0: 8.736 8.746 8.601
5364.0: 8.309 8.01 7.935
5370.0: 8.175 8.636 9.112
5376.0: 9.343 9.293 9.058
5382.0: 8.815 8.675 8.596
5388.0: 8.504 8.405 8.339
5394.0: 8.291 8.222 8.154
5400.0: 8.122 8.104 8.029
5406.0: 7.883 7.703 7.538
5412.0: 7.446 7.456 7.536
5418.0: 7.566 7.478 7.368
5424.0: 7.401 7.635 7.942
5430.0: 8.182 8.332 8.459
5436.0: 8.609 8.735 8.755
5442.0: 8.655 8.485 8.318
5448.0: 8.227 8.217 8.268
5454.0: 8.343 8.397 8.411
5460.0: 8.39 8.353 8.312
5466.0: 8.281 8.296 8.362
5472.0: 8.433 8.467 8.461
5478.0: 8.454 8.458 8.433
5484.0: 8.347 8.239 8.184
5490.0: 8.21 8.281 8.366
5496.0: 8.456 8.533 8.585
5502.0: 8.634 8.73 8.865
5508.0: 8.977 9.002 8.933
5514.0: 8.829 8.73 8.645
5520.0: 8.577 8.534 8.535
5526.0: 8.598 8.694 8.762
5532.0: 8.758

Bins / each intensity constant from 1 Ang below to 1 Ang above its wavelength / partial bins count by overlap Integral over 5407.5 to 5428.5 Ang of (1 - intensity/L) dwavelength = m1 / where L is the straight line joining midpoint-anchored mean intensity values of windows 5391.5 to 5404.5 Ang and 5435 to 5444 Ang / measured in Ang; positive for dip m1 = 2.2 Ang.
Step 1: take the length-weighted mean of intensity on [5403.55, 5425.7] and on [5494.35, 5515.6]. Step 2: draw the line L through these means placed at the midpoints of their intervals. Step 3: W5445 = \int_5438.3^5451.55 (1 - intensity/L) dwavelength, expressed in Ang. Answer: -0.81 Ang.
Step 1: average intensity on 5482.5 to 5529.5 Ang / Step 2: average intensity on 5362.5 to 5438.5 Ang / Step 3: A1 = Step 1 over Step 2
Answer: 1.05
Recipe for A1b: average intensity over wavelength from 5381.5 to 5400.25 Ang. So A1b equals 8.41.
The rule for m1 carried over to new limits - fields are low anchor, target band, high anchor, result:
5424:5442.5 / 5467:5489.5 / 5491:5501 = 0.1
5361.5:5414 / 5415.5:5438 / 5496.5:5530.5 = 1.4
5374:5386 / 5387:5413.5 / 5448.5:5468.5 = 2.4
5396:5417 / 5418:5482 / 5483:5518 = -0.7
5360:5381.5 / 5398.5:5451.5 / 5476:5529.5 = 3.7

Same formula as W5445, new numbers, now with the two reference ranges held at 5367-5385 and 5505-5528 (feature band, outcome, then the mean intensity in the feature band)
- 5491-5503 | 0.4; 8.48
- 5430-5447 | 0.5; 8.52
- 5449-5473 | 1.2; 8.34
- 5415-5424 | 1.3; 7.48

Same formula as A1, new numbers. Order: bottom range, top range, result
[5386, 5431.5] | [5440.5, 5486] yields 1.06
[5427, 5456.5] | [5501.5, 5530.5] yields 1.04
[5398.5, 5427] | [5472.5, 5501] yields 1.09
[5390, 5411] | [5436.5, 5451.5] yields 1.05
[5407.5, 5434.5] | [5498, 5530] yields 1.13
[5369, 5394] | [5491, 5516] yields 1.00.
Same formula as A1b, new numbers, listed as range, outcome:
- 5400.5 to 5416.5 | 7.73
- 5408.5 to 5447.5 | 7.99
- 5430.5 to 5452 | 8.46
